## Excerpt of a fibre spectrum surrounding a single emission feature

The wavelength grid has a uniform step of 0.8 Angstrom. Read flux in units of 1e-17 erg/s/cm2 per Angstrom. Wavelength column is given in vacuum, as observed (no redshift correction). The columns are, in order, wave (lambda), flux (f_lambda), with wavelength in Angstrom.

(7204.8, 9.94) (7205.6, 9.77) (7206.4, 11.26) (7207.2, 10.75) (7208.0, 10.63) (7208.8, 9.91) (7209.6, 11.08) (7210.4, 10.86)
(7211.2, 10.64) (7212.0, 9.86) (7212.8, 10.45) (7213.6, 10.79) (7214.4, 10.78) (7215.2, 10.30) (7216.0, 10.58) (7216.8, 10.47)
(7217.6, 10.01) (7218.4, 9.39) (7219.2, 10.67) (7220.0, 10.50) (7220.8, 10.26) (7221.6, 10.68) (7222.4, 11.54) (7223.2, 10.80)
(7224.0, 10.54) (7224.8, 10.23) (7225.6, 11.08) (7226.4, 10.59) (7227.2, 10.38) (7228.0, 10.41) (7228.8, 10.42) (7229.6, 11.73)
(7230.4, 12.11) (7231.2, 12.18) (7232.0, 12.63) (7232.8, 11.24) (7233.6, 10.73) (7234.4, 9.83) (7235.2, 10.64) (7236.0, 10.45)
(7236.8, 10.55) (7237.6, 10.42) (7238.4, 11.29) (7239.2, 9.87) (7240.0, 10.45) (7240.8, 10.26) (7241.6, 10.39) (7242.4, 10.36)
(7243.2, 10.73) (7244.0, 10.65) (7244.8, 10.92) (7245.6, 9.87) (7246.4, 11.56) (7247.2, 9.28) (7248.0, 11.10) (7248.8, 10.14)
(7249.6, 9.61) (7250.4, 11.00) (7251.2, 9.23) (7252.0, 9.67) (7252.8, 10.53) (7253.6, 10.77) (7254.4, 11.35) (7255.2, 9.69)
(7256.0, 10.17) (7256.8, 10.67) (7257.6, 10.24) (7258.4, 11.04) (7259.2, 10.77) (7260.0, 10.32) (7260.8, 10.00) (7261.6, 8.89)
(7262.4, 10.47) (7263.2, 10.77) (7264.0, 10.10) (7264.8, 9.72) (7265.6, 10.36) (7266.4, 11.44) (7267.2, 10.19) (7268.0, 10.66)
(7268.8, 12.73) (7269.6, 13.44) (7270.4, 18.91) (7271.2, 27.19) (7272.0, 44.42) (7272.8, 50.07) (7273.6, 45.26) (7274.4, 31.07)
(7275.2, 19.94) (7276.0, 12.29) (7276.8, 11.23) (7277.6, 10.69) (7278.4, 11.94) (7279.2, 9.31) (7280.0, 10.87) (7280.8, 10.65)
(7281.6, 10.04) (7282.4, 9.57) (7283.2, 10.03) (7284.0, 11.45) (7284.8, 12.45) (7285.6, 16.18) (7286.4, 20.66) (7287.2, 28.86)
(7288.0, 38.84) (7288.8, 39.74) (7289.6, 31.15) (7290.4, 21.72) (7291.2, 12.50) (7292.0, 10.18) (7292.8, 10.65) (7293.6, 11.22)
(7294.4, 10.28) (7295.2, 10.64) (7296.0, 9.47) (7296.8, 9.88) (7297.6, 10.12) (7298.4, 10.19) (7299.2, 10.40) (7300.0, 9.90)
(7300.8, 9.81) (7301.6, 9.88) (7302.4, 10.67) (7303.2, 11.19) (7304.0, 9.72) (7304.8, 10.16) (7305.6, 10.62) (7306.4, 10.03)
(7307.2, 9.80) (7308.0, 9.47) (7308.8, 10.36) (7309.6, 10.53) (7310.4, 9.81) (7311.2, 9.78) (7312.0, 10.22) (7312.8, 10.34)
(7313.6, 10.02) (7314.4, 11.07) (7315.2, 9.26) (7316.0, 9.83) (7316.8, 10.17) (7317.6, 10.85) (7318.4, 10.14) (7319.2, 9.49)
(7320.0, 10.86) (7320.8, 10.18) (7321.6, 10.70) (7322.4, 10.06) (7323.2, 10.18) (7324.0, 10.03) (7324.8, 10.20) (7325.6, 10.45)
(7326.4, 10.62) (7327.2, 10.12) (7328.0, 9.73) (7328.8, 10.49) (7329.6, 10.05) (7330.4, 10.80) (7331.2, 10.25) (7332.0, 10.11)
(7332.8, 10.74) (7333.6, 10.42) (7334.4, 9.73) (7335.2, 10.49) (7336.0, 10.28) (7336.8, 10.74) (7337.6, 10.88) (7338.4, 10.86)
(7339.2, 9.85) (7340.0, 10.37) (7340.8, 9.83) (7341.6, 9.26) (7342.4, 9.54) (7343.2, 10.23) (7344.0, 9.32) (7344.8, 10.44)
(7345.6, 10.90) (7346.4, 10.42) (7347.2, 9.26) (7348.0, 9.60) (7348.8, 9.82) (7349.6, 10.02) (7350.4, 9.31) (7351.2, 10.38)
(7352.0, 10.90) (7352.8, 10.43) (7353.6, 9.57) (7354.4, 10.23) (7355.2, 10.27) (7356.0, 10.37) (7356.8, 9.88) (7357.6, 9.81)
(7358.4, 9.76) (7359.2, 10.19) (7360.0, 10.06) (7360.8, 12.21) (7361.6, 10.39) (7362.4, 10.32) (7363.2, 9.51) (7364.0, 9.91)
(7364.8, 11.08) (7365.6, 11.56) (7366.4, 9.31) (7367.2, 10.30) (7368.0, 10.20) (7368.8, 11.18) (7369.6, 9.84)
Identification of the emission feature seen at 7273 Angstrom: [S II]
